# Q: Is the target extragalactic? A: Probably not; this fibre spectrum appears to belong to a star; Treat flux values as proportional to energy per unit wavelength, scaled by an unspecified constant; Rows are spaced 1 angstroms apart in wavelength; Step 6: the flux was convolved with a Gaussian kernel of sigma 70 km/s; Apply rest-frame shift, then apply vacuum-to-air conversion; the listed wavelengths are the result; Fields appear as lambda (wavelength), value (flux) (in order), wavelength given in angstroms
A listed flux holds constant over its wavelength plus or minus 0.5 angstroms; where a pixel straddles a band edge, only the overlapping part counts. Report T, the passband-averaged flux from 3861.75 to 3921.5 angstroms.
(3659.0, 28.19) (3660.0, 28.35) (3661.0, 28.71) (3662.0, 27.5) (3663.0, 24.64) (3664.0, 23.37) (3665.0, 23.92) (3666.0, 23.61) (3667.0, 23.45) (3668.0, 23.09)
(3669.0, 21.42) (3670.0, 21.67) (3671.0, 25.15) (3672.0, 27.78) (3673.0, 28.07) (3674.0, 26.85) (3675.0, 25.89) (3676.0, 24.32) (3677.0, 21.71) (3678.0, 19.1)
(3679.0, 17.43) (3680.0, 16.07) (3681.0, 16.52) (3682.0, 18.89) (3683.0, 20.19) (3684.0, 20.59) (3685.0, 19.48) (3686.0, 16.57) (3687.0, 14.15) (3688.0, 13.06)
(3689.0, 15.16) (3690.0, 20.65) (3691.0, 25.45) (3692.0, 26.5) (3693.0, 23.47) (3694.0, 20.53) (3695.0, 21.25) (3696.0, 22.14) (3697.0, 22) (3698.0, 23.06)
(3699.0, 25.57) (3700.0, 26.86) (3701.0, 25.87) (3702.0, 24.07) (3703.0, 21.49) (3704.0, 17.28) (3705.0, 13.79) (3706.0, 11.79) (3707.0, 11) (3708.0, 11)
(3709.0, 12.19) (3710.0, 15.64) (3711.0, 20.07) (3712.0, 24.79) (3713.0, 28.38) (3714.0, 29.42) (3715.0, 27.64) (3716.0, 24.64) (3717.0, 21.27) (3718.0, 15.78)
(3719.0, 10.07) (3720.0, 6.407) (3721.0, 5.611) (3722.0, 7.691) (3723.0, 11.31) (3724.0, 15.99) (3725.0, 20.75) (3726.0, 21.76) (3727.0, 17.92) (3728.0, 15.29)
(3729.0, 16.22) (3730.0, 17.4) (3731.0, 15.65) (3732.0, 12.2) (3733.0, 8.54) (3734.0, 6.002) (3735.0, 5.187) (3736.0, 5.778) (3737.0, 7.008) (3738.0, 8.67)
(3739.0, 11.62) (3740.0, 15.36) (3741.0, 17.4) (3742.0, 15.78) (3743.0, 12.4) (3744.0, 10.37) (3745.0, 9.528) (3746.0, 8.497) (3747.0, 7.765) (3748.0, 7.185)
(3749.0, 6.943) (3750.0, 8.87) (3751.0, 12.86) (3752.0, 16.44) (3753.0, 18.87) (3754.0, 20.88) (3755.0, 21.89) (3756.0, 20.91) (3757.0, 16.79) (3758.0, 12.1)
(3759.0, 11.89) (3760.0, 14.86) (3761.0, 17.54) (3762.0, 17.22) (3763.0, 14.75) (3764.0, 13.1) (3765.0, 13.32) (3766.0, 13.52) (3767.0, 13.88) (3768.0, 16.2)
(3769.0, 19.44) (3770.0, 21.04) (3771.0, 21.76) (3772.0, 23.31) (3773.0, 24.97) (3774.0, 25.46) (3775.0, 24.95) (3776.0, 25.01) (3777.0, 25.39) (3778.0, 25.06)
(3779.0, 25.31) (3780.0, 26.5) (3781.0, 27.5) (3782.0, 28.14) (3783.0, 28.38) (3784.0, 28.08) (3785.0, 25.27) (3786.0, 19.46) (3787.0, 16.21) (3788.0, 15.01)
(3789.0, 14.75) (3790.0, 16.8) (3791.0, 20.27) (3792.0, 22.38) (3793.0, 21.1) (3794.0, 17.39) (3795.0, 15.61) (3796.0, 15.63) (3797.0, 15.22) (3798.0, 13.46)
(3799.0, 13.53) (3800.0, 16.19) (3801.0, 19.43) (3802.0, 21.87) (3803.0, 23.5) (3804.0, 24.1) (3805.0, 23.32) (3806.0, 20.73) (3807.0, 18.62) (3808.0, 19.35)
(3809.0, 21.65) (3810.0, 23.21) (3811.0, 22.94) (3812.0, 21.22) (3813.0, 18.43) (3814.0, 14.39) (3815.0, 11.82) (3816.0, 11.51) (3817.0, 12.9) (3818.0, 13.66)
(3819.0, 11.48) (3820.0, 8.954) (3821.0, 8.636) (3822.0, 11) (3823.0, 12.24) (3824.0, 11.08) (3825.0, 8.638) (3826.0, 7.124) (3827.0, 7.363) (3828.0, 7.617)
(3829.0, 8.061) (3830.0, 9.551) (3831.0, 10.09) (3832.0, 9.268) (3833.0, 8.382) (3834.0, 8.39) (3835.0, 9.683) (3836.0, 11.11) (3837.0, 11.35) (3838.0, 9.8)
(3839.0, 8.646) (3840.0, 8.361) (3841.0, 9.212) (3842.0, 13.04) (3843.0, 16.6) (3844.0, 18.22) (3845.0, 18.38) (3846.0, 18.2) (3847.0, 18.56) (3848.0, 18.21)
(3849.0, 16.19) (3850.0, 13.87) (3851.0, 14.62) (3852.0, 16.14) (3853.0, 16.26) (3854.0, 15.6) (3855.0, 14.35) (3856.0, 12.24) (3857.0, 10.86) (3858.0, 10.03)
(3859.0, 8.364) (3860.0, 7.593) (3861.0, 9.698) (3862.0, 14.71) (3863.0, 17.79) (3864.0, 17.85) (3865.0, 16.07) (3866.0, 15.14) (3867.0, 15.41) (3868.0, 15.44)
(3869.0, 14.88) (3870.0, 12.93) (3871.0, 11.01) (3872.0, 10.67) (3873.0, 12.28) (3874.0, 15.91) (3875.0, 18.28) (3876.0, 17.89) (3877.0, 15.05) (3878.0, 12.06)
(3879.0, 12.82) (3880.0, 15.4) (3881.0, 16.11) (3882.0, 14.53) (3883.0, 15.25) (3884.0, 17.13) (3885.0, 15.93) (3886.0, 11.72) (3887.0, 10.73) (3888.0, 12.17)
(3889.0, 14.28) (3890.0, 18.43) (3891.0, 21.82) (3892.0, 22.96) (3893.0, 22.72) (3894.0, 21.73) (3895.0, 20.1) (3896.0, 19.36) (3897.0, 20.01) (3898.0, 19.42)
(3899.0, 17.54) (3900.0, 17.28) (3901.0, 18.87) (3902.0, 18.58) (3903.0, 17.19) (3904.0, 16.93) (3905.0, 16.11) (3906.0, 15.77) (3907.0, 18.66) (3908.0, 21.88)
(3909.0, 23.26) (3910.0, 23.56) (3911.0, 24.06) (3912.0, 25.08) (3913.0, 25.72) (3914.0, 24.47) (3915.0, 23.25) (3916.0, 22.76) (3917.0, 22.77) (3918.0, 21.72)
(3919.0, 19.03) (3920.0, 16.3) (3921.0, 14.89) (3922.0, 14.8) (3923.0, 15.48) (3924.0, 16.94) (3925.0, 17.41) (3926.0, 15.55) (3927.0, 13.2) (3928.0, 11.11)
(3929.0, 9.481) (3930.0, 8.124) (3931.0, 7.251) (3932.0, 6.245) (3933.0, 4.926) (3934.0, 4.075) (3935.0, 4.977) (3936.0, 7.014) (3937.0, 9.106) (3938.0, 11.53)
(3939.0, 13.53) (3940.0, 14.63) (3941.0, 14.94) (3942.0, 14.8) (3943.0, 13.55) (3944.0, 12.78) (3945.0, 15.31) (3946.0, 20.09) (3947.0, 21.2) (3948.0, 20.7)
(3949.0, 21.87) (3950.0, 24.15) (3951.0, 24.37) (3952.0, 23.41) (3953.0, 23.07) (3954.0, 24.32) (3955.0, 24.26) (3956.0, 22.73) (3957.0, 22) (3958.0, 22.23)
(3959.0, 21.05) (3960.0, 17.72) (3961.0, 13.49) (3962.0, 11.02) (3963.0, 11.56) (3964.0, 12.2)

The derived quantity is 17.7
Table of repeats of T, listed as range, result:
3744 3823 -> 17.8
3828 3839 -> 9.44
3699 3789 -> 17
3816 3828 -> 10.2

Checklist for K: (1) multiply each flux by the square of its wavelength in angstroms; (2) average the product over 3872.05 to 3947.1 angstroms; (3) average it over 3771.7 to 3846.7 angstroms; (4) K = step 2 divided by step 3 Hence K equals 1.02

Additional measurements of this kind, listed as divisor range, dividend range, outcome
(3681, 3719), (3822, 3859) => 0.65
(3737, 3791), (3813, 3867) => 0.73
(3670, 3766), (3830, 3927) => 1.03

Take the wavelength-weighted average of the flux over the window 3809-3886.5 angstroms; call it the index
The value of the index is 13.4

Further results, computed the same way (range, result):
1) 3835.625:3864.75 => 13.7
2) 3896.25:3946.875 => 16.1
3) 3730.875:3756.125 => 11.8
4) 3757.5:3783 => 20.3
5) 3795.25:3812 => 19.5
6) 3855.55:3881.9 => 13.7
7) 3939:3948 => 16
